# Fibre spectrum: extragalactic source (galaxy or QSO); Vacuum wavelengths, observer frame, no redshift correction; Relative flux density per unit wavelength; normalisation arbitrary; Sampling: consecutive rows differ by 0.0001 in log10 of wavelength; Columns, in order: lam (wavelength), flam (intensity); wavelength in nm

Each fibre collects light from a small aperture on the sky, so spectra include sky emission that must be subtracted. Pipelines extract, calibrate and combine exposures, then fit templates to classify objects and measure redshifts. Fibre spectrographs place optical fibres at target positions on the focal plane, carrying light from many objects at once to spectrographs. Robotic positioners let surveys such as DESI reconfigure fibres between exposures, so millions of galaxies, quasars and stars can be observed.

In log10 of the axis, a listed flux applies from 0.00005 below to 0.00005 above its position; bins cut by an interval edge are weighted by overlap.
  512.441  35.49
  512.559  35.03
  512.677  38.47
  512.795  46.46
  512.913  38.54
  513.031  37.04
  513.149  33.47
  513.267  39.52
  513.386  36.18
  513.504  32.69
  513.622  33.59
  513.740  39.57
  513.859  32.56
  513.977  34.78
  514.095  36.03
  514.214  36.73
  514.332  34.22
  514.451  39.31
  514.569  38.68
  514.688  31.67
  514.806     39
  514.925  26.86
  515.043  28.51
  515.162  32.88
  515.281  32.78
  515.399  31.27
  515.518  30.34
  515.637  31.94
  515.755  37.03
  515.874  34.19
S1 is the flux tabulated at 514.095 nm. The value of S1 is 36.03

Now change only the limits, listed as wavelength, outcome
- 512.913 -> 38.54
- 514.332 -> 34.22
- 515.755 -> 37.03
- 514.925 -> 26.86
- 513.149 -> 33.47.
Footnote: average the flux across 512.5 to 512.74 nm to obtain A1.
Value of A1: 36.9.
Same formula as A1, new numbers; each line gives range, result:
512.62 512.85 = 42.4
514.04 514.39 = 35.6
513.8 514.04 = 33.8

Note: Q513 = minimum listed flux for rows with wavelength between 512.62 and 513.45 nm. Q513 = 33.47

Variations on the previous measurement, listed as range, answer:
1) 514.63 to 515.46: 26.86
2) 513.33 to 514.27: 32.56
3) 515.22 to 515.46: 31.27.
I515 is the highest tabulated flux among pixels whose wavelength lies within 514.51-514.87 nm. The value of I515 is 39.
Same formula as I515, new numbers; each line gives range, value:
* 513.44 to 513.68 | 33.59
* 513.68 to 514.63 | 39.57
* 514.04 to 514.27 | 36.73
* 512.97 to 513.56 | 39.52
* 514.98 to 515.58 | 32.88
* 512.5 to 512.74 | 38.47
